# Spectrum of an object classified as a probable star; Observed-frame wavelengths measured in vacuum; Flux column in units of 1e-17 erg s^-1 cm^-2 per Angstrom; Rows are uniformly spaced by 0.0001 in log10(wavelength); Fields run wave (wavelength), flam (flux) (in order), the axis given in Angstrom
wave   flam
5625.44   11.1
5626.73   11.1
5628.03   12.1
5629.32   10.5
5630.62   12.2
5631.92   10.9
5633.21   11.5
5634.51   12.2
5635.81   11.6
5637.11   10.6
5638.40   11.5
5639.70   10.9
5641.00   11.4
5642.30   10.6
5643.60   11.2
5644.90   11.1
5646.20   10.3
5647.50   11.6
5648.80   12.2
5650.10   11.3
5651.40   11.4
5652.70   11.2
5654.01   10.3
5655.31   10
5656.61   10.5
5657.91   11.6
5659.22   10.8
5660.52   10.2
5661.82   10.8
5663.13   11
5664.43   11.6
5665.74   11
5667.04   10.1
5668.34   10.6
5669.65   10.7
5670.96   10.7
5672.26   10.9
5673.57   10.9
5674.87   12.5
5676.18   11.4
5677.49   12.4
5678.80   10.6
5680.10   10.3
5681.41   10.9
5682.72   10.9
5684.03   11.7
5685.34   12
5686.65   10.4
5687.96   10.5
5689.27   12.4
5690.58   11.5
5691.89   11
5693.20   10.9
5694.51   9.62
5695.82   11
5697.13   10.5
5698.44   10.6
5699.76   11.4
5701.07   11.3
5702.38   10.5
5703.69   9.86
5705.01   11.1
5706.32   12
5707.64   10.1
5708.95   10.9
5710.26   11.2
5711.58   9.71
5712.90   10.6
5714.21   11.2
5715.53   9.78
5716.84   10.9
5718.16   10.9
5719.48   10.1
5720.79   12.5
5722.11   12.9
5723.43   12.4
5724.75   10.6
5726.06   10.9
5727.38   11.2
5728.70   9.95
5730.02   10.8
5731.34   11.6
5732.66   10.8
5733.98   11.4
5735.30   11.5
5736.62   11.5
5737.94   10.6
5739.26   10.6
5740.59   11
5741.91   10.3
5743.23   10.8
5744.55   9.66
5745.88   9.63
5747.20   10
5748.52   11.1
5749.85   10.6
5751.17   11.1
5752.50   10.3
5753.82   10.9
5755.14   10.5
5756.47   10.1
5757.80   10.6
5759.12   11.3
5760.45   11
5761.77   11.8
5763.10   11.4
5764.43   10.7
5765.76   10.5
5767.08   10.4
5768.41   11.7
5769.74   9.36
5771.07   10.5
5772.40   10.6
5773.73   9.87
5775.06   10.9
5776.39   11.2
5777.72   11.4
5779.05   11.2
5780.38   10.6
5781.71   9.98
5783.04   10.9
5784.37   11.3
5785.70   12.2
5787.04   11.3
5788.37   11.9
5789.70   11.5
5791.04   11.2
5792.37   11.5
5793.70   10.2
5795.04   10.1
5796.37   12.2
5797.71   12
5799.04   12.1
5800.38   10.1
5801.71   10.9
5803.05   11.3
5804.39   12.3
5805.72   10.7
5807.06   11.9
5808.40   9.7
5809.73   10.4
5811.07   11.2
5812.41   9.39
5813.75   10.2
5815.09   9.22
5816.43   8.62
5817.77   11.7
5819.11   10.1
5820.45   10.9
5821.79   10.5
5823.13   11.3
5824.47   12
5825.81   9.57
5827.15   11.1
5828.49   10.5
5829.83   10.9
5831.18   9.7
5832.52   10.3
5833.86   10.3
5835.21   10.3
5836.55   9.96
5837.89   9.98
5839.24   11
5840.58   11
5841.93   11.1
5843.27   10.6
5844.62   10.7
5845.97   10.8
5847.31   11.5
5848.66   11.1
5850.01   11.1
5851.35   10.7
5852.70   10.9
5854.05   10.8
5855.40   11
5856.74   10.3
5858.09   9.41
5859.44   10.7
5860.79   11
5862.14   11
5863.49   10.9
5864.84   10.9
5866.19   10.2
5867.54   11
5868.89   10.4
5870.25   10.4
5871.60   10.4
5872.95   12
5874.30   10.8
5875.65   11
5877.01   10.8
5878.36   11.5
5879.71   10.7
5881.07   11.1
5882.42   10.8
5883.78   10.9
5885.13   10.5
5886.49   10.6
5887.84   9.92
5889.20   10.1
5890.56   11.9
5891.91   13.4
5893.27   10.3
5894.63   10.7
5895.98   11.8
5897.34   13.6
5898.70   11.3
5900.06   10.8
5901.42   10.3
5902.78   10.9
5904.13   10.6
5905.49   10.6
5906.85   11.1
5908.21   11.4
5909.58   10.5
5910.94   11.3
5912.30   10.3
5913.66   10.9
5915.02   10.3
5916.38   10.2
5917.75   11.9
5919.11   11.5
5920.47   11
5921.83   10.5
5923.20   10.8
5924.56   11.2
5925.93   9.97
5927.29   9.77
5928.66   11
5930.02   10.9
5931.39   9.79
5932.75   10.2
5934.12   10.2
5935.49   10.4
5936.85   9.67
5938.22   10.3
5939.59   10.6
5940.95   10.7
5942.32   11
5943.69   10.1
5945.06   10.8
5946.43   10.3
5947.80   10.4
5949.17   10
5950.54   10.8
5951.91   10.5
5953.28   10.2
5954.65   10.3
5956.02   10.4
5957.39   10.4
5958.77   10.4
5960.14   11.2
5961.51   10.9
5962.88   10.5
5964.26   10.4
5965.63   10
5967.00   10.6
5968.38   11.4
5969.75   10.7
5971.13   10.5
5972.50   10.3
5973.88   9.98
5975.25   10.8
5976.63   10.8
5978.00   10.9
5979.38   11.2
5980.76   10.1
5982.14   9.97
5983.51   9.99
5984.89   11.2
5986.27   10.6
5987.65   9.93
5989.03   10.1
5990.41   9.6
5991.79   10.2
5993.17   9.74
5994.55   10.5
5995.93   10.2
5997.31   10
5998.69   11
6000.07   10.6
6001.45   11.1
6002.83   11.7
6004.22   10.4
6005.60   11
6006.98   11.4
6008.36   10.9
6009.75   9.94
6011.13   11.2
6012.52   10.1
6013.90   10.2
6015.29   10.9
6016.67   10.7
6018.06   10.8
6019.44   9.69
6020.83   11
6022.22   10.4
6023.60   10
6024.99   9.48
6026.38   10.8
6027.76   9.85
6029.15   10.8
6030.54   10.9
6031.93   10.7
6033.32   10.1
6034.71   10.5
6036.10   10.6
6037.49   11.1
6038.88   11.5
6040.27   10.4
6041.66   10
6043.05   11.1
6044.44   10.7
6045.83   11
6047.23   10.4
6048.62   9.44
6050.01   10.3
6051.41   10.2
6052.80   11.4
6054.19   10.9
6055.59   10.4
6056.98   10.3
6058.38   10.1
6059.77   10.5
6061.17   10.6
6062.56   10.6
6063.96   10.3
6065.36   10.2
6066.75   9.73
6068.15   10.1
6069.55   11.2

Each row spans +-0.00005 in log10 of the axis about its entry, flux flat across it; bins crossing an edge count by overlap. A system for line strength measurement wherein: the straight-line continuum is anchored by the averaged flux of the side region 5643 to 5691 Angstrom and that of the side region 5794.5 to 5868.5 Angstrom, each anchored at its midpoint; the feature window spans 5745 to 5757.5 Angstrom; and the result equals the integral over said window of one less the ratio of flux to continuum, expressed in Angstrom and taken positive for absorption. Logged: 0.5 Angstrom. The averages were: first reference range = 11.1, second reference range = 10.7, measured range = 10.5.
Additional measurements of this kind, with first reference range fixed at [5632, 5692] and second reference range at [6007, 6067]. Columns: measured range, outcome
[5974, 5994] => 0.4 Angstrom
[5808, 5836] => 1.2 Angstrom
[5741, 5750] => 0.5 Angstrom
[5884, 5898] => -0.7 Angstrom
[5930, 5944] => 0.4 Angstrom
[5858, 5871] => 0.2 Angstrom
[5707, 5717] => 0.4 Angstrom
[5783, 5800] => -0.8 Angstrom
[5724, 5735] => 0.1 Angstrom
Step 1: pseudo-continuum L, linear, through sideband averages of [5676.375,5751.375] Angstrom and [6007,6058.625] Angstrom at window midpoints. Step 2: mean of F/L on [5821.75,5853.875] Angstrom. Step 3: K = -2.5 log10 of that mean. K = 0.01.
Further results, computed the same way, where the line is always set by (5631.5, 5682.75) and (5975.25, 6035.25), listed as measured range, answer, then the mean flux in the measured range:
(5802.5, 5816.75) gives 0.03 mag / 10.5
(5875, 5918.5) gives -0.03 mag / 11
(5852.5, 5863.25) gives 0.01 mag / 10.6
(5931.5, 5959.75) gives 0.02 mag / 10.4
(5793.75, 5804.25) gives -0.04 mag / 11.2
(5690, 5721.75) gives 0.02 mag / 10.8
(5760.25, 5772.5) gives 0.01 mag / 10.8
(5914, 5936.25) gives 0.00 mag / 10.6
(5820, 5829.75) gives -0.01 mag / 10.9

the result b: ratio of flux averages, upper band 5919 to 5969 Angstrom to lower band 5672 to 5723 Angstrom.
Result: 0.95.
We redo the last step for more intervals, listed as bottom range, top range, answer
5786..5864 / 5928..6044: 0.98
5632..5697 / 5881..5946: 0.98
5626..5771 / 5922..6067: 0.96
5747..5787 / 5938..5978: 0.97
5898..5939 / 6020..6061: 0.99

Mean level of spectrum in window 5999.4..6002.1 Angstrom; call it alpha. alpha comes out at 10.9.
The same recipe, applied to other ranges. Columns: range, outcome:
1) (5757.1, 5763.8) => 11.2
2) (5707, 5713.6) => 10.5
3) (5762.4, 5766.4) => 10.9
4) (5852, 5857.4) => 10.8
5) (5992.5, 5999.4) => 10.3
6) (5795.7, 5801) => 11.6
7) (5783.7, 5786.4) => 11.7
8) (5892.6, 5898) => 11.6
